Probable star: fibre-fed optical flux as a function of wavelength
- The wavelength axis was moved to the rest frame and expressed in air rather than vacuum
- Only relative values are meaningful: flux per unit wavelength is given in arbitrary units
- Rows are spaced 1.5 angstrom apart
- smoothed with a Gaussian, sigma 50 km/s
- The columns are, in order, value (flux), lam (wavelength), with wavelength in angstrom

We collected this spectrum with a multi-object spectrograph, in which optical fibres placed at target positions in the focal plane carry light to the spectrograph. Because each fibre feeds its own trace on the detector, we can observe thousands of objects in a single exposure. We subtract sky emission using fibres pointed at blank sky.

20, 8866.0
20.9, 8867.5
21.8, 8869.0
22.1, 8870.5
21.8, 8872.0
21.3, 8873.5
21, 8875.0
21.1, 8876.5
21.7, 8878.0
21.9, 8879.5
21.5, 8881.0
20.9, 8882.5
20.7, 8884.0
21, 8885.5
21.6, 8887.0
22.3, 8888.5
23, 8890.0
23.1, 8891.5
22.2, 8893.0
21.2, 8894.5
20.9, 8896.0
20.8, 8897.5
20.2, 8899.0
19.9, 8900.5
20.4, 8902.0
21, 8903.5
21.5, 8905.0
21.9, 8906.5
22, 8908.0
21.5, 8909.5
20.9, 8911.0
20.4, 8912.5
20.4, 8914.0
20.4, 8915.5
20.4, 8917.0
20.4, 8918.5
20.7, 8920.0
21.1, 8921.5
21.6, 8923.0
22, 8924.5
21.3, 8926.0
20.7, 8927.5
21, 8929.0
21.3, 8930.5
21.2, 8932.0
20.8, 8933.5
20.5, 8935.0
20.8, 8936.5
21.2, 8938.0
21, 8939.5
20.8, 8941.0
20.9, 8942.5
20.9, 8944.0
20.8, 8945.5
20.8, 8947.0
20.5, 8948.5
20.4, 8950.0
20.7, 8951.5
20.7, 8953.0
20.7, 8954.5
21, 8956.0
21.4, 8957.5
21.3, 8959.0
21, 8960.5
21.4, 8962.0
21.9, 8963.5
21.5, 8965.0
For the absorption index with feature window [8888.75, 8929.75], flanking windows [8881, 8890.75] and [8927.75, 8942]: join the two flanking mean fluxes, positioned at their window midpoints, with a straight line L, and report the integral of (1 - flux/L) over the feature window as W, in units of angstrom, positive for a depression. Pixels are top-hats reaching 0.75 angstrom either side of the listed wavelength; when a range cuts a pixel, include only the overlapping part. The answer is 0.2 angstrom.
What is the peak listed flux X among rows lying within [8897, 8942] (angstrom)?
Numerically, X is 22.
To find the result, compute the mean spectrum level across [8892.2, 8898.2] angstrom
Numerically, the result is 21.3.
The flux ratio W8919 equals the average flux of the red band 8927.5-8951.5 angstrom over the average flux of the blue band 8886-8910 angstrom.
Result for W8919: 1.0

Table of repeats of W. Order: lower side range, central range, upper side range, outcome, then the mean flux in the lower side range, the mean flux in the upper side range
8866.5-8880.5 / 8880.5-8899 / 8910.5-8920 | -0.4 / 21.5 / 20.5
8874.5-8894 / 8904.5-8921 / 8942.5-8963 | 0.3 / 21.7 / 20.9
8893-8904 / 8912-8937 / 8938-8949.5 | -0.1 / 20.7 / 20.8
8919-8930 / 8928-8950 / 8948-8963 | 0.2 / 21.2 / 20.9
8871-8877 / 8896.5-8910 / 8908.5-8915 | 0.0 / 21.3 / 20.8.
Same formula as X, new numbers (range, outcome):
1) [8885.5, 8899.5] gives 23.1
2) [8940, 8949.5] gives 20.9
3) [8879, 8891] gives 23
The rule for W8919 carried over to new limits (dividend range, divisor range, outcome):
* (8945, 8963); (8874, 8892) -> 0.97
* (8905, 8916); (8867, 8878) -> 0.98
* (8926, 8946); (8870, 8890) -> 0.97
